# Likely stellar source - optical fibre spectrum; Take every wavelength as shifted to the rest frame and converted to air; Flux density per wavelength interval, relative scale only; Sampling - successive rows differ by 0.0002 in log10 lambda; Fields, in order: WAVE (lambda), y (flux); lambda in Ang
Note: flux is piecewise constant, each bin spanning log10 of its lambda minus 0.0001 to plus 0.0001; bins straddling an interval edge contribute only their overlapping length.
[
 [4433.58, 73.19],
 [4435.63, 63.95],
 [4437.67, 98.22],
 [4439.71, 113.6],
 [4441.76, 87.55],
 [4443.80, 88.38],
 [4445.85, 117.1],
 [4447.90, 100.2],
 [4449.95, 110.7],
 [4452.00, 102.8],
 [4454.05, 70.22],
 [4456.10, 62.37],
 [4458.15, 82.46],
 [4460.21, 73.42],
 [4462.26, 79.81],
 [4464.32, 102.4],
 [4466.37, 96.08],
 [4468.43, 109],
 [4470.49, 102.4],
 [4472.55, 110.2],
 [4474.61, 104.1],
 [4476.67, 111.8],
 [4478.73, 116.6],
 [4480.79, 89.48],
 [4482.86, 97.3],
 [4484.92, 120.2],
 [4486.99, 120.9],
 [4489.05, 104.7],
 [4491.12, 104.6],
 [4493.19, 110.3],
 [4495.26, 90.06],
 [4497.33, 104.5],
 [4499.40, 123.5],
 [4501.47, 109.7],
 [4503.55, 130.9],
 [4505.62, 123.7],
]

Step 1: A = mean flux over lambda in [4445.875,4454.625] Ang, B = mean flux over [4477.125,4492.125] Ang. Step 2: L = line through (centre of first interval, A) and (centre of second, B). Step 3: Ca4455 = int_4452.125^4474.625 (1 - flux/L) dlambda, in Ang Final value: 2.8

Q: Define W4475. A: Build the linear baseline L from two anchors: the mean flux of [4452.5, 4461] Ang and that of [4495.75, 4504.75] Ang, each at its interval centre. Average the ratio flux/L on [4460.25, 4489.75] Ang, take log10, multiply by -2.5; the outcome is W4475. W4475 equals -0.138 mag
